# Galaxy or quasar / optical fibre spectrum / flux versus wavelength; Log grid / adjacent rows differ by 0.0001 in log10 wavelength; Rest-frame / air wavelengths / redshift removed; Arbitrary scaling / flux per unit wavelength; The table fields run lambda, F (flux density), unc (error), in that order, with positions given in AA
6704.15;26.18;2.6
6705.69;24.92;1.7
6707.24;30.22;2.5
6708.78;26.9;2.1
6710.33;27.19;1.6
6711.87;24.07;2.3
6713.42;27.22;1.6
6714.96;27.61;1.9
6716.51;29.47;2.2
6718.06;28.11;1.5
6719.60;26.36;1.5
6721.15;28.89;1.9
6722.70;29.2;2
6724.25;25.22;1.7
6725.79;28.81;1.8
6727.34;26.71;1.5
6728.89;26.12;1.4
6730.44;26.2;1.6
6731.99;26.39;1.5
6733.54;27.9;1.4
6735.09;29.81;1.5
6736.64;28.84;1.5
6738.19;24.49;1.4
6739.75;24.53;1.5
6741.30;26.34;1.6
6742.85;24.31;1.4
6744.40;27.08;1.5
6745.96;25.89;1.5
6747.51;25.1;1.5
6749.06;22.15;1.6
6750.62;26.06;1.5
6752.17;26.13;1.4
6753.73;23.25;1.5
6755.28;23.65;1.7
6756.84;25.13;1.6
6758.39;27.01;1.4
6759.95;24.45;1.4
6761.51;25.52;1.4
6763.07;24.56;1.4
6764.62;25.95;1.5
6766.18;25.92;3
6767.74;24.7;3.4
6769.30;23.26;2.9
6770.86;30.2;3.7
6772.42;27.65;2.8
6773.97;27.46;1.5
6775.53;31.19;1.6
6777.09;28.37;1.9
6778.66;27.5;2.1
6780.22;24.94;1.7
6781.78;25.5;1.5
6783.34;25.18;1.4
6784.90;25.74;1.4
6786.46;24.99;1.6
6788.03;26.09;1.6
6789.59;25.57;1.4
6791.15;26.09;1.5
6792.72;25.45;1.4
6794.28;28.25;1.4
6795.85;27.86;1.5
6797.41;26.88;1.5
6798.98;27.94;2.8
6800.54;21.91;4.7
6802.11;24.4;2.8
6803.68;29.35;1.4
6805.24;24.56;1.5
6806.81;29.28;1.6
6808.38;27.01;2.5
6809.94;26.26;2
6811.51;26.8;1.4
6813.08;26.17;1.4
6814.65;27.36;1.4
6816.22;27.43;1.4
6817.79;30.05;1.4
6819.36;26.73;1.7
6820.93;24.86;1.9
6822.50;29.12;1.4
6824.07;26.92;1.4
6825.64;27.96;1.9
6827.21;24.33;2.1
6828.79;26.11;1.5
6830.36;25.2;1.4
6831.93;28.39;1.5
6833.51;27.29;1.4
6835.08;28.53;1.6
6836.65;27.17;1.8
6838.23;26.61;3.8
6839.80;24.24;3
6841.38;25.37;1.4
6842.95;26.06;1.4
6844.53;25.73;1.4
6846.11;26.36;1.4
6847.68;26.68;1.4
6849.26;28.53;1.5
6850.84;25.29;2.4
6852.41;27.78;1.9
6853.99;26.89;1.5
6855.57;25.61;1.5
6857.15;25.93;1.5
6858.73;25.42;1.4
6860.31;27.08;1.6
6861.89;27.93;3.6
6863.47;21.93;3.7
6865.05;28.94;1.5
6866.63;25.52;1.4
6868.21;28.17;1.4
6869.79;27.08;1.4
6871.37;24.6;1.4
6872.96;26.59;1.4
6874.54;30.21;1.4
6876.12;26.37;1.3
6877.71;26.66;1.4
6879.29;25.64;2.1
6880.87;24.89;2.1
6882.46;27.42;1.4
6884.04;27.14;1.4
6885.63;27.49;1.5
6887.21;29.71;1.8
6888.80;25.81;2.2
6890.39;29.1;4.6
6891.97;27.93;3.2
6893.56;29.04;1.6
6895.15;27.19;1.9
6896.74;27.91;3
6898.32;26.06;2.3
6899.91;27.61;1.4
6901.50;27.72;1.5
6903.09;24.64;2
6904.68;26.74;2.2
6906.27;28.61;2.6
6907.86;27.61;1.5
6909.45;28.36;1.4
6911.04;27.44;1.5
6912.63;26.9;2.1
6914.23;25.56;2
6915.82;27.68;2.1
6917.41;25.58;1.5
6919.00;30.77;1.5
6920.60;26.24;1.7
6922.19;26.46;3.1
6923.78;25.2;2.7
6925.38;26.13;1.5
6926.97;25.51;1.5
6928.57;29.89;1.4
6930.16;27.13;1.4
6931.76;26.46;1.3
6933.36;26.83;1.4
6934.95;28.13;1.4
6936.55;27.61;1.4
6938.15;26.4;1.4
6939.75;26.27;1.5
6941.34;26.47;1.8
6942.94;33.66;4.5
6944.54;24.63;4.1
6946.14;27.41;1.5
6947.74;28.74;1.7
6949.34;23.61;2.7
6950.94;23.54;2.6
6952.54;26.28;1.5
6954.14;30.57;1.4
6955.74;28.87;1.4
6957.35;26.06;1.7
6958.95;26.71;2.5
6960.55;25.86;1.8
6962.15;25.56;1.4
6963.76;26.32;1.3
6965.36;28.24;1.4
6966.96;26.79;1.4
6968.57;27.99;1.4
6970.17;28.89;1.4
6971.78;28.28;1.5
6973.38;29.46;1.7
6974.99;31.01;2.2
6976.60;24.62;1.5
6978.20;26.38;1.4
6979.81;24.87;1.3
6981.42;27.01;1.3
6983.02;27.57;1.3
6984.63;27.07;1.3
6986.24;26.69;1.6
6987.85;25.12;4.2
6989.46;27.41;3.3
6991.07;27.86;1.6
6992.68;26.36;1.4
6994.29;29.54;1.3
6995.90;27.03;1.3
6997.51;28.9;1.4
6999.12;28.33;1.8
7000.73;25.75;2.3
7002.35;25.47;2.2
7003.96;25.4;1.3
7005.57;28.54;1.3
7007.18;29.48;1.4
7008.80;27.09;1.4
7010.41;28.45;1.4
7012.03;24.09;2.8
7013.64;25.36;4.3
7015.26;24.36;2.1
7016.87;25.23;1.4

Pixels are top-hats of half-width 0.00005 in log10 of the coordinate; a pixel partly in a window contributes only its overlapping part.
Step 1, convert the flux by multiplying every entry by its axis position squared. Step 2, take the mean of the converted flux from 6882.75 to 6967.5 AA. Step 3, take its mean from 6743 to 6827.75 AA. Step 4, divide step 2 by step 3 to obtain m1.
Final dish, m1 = 1.1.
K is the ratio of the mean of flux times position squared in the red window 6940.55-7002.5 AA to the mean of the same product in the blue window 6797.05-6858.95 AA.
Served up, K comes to 1.07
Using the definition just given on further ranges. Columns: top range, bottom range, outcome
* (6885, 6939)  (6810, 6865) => 1.05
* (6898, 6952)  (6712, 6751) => 1.07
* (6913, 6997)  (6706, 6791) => 1.09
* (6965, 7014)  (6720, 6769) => 1.13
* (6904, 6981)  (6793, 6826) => 1.05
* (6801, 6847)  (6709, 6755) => 1.04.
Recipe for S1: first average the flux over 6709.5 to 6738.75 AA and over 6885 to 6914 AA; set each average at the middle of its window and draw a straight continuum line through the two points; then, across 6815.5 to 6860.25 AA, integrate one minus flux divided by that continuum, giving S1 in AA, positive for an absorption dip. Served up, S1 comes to 1.3 AA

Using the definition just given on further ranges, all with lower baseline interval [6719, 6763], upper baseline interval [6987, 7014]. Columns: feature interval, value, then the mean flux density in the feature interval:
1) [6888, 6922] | -0.78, 27.3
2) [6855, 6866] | 0.18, 26.1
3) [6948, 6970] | 0.14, 26.8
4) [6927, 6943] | -0.39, 27.5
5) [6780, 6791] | 0.32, 25.5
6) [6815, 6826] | -0.48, 27.6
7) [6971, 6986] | -0.18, 27.3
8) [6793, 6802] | -0.01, 26.3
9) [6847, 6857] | -0.08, 26.7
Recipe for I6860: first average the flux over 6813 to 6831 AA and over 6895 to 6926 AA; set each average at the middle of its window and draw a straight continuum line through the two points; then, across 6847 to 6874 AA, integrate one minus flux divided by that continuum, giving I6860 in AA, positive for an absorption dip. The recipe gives 0.4 AA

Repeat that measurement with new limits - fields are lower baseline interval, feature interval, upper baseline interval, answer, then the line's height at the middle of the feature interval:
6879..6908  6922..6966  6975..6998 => 0.3 AA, 27.1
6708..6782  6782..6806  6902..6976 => 0.6 AA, 26.6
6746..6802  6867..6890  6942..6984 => -0.3 AA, 26.7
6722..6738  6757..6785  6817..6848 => 0.8 AA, 27.1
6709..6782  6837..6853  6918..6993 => 0.3 AA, 26.8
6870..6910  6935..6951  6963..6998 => 0.2 AA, 27.3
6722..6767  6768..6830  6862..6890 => -1.0 AA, 26.3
